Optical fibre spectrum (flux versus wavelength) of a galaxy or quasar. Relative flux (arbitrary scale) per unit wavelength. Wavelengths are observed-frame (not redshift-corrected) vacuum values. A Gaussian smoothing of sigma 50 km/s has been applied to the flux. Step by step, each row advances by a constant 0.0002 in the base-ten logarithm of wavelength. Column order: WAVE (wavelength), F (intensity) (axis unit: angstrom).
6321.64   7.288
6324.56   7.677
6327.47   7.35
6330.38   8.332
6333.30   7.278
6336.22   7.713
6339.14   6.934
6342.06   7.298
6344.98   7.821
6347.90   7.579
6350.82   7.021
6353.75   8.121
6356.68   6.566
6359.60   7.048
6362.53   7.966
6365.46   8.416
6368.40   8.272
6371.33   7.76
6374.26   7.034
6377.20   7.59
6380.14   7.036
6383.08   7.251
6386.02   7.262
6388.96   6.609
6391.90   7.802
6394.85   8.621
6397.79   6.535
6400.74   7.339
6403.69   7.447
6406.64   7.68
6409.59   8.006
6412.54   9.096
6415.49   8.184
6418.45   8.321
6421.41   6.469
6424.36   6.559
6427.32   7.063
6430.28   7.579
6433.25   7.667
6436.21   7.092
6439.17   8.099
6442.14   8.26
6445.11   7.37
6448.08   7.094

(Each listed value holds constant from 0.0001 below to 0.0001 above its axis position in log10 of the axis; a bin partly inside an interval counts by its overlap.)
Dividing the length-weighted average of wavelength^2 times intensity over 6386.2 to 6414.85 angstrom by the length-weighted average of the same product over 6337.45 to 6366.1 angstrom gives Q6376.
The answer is 1.0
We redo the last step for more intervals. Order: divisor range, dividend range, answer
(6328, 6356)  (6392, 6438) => 1.03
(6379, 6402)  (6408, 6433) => 1.06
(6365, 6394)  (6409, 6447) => 1.04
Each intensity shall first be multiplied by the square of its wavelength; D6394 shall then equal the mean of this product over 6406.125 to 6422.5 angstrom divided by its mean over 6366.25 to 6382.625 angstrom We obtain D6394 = 1.1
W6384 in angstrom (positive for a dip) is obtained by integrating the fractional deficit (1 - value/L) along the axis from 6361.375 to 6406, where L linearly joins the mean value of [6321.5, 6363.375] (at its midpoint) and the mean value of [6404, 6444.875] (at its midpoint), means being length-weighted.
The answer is 0.25 angstrom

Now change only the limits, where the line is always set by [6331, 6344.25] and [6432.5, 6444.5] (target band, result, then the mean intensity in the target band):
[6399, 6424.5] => -0.21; 7.73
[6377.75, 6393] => 0.74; 7.2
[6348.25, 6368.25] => -0.28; 7.57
